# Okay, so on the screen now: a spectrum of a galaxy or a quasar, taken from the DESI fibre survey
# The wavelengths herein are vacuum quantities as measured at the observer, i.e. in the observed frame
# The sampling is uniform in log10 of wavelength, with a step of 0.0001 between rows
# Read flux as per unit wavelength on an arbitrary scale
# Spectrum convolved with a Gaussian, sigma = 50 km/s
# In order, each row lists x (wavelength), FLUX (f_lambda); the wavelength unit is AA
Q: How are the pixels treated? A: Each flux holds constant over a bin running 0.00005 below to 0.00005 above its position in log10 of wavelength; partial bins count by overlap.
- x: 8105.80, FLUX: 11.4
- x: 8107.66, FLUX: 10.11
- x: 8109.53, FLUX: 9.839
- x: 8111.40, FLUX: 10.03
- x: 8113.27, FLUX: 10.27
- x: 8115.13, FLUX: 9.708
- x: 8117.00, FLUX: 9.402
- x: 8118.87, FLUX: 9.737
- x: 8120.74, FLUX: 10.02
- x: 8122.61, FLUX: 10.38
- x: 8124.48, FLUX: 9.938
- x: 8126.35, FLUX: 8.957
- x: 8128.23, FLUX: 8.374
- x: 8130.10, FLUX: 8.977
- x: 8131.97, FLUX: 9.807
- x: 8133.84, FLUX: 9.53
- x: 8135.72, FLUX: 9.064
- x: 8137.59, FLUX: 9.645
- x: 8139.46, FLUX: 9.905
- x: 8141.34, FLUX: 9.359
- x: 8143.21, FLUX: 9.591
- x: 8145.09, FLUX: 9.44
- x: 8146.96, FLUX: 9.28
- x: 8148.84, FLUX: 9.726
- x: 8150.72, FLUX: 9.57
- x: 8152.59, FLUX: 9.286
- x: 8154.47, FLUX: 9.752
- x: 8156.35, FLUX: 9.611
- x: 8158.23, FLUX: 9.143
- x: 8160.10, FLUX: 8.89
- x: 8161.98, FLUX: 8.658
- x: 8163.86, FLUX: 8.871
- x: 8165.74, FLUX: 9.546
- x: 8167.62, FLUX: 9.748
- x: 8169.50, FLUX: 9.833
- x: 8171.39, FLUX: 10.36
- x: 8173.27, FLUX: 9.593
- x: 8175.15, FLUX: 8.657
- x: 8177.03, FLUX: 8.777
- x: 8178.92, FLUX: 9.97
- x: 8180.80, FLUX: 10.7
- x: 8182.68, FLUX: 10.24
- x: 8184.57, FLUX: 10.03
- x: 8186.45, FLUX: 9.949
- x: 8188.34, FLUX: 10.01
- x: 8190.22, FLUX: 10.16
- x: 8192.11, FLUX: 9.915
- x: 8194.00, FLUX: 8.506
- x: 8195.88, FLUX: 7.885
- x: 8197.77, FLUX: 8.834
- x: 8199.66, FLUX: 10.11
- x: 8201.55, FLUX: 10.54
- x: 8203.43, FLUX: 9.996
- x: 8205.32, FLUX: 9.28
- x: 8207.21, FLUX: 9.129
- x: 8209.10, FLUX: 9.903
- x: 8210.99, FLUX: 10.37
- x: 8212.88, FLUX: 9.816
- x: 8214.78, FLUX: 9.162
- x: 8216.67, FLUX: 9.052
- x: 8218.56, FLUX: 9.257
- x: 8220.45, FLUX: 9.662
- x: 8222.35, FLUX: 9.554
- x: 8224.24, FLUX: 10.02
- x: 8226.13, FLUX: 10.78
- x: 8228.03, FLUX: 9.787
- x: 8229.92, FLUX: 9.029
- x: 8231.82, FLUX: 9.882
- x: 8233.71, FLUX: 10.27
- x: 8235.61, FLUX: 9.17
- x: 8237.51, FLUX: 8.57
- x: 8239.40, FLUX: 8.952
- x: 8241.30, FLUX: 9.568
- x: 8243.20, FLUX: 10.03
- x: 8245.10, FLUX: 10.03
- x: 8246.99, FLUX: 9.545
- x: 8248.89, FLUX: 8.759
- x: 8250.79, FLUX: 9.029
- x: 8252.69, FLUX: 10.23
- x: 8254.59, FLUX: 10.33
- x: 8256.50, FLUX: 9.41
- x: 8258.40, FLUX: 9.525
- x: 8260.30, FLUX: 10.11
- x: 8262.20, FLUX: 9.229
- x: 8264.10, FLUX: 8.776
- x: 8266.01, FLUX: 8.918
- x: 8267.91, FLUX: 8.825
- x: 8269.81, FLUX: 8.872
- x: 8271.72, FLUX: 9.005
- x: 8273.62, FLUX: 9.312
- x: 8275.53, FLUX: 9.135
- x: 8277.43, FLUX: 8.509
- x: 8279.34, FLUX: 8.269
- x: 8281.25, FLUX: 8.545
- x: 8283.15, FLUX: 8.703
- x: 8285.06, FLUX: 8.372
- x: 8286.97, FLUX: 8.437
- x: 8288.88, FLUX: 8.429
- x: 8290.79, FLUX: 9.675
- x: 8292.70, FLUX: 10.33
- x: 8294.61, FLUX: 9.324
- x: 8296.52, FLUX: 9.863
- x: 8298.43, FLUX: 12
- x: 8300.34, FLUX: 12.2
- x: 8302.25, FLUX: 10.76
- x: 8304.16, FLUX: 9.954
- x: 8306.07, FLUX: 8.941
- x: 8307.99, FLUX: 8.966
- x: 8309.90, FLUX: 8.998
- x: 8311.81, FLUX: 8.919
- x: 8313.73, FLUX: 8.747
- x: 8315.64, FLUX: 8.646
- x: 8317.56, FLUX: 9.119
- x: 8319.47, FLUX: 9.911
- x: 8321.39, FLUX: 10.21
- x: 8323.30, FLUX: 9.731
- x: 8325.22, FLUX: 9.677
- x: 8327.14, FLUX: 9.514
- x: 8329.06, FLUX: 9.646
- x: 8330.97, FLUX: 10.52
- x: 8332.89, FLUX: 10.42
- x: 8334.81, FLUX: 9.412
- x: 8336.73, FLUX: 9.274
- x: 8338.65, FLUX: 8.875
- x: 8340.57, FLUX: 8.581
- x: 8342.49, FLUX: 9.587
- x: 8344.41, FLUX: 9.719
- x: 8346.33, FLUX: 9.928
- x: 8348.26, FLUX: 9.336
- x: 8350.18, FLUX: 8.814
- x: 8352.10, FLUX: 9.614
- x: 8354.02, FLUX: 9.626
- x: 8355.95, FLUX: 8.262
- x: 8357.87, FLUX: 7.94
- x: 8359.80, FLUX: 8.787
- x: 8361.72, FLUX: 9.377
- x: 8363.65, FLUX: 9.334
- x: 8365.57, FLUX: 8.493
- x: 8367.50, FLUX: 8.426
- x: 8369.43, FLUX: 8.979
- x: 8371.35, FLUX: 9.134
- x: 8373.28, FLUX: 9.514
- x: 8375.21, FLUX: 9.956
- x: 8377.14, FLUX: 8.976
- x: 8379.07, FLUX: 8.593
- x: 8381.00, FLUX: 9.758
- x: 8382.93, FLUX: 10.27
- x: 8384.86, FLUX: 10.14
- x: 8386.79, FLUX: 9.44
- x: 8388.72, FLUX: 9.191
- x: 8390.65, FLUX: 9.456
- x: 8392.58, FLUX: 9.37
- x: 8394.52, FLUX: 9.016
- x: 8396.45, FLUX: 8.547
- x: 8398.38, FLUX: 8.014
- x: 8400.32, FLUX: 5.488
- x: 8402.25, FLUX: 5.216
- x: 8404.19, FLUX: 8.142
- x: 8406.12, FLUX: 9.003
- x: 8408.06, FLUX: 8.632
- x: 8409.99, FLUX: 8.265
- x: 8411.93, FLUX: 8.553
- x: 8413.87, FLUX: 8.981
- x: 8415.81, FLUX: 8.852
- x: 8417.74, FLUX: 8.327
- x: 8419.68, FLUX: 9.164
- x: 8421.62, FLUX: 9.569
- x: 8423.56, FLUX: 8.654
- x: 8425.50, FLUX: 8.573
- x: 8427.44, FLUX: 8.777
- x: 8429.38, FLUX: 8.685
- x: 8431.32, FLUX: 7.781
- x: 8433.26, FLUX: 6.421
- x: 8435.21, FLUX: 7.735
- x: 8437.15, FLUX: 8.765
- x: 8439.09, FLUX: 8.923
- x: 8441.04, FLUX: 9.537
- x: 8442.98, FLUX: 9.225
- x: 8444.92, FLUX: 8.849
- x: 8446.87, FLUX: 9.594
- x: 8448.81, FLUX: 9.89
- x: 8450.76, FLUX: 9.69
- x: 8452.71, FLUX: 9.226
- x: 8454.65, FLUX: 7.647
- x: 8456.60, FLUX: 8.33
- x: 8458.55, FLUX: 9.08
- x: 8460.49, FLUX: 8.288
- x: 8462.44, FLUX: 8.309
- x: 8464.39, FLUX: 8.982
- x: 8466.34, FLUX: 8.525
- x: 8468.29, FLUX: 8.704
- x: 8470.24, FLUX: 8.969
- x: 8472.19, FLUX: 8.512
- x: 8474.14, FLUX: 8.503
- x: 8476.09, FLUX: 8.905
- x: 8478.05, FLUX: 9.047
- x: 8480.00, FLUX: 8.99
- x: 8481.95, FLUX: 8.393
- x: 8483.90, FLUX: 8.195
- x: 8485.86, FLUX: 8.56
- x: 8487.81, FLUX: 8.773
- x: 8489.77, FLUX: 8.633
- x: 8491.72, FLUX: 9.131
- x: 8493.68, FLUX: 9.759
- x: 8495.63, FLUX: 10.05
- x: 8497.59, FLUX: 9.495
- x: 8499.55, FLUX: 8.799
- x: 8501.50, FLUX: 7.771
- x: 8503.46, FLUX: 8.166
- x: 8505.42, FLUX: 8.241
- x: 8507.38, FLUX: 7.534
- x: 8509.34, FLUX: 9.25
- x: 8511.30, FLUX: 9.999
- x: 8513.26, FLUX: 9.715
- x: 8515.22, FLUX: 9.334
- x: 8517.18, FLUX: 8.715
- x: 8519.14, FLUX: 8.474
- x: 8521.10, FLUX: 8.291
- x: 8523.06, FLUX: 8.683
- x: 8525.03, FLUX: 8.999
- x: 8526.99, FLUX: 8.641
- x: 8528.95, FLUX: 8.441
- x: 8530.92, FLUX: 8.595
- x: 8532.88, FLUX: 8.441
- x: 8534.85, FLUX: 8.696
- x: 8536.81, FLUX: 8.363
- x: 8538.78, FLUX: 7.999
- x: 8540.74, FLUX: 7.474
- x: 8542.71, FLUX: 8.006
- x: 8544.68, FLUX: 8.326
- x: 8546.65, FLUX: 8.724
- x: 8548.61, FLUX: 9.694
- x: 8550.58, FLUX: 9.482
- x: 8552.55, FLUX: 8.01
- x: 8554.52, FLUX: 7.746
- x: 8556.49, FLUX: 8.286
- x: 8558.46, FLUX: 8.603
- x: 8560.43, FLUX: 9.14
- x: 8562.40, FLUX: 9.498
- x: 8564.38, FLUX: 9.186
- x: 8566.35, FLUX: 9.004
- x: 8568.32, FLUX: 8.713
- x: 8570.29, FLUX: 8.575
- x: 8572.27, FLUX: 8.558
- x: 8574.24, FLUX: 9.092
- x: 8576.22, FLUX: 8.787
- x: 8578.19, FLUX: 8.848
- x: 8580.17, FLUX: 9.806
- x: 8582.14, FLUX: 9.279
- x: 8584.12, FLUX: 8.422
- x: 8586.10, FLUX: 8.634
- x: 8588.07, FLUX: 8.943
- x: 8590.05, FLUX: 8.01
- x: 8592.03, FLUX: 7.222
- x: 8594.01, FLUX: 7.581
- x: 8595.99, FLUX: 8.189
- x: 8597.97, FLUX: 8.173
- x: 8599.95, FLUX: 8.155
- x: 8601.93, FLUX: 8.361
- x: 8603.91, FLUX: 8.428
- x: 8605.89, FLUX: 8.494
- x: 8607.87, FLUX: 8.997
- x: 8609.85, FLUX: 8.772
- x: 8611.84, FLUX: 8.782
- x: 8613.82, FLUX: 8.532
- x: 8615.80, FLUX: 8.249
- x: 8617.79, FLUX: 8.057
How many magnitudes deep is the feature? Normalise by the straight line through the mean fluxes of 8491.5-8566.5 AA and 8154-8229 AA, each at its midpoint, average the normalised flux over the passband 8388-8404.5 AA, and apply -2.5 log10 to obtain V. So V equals 0.13 mag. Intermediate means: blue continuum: 9.6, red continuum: 8.73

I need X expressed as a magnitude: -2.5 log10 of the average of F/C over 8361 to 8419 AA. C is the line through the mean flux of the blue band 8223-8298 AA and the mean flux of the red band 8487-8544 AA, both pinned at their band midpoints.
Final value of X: 0.03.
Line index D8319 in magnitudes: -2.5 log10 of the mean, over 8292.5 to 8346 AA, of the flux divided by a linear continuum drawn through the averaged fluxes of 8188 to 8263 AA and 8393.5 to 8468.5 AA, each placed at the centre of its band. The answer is -0.07 mag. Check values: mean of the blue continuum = 9.58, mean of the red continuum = 8.51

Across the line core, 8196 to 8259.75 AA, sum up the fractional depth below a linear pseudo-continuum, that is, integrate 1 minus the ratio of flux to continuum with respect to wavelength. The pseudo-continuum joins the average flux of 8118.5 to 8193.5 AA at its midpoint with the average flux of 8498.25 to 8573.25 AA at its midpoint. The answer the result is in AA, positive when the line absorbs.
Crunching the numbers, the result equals -1.4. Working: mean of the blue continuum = 9.57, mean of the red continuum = 8.64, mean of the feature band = 9.6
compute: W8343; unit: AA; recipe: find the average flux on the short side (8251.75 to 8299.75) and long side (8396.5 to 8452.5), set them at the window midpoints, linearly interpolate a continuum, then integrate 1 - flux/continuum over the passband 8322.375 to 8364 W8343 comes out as -2.0 AA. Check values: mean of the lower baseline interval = 9.31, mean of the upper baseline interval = 8.49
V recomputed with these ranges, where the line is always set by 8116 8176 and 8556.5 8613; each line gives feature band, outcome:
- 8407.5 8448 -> 0.03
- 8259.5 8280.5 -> 0.03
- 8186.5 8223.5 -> -0.02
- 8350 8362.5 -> 0.02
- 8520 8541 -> 0.04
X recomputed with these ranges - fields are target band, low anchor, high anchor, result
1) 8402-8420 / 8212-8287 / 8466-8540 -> 0.07 mag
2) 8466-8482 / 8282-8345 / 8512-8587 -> 0.03 mag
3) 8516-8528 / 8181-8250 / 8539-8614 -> 0.01 mag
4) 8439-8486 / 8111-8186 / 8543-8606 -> 0.00 mag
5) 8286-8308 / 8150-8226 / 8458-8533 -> -0.07 mag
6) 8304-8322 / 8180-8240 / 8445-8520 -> 0.02 mag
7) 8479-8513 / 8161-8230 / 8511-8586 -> 0.01 mag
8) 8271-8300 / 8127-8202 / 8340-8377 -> 0.00 mag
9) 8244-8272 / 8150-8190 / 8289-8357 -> 0.03 mag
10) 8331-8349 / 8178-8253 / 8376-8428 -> -0.06 mag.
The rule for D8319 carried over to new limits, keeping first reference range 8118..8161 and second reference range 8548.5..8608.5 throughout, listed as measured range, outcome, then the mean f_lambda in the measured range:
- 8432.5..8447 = 0.04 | 8.6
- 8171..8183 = -0.03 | 9.71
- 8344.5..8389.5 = -0.02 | 9.22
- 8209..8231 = -0.04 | 9.69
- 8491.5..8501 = -0.07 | 9.39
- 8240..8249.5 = -0.04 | 9.59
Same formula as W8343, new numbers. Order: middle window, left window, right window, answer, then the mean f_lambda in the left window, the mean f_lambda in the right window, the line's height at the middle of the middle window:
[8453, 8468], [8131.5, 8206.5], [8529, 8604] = 0.5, 9.54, 8.55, 8.82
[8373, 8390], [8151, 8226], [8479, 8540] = -0.9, 9.57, 8.74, 9.07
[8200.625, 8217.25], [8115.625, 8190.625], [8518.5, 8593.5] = -0.5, 9.56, 8.62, 9.43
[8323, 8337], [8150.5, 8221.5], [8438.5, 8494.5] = -0.9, 9.55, 8.86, 9.2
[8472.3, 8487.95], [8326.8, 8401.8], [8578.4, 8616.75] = 0.3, 9.13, 8.48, 8.81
